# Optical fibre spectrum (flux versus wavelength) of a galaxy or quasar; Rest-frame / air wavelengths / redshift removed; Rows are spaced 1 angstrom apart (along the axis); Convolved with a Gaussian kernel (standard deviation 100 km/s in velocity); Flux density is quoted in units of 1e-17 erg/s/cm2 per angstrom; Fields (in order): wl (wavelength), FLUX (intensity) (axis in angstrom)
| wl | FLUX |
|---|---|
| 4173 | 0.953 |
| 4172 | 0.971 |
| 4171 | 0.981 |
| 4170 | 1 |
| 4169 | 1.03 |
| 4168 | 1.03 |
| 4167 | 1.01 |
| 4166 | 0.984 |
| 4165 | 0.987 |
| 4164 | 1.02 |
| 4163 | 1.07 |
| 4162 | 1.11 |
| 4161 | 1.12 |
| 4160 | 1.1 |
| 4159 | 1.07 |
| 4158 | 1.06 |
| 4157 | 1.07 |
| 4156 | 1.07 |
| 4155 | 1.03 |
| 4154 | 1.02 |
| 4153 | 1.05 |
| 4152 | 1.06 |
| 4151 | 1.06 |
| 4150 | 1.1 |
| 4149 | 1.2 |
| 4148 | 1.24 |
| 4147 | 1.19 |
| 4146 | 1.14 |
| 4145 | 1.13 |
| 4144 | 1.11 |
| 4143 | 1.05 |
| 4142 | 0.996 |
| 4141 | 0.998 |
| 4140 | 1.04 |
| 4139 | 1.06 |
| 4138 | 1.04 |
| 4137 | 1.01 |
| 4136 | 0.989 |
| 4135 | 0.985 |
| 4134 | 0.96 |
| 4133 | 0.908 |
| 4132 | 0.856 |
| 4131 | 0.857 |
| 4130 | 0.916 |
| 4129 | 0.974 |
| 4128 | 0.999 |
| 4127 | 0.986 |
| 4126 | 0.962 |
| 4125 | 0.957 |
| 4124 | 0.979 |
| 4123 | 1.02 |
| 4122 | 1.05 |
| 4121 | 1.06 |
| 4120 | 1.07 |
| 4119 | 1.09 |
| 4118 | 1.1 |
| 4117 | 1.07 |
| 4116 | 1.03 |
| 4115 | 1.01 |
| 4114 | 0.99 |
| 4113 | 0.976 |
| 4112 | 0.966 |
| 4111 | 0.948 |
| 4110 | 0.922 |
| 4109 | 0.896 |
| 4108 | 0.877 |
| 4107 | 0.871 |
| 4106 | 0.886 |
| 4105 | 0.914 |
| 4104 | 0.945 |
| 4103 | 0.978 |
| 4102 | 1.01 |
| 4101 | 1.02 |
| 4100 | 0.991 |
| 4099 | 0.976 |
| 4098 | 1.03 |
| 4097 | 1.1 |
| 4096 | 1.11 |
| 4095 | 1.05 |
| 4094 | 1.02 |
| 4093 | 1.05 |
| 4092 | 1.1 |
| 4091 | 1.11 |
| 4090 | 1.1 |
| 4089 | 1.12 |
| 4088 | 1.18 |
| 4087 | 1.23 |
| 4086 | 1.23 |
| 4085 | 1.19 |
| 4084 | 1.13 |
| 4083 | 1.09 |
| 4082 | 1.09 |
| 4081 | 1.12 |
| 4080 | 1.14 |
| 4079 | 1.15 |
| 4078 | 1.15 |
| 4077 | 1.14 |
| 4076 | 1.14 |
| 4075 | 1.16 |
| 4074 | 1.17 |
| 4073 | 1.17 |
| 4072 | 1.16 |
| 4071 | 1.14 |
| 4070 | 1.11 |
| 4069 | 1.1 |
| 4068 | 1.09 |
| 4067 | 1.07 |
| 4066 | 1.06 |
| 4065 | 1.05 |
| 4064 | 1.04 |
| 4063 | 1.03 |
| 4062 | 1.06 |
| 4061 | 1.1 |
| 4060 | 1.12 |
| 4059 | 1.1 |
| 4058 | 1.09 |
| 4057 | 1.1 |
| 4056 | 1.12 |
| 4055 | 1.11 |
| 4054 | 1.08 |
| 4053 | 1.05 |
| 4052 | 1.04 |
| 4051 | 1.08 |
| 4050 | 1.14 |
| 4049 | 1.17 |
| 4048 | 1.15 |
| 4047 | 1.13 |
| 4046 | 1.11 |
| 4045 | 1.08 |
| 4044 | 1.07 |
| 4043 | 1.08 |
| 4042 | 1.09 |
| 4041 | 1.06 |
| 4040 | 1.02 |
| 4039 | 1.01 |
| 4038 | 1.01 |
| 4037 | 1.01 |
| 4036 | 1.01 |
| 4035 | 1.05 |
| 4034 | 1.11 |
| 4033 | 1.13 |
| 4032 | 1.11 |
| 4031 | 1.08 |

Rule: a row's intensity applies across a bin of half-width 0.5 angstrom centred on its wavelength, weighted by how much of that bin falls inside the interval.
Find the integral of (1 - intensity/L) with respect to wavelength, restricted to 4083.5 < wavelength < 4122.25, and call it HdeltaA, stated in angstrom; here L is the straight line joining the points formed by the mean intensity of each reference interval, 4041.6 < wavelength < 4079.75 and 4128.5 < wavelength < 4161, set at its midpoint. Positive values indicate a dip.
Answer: 1.4 angstrom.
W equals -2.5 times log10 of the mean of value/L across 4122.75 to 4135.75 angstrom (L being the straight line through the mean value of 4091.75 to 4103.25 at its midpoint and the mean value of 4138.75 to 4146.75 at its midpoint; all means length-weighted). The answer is 0.12 mag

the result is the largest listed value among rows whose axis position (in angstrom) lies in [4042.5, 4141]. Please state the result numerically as 1.23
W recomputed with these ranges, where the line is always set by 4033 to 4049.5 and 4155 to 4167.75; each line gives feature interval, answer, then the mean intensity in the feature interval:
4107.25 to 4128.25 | 0.069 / 0.996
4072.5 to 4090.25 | -0.081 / 1.15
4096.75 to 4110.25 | 0.116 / 0.956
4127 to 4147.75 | 0.048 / 1.01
